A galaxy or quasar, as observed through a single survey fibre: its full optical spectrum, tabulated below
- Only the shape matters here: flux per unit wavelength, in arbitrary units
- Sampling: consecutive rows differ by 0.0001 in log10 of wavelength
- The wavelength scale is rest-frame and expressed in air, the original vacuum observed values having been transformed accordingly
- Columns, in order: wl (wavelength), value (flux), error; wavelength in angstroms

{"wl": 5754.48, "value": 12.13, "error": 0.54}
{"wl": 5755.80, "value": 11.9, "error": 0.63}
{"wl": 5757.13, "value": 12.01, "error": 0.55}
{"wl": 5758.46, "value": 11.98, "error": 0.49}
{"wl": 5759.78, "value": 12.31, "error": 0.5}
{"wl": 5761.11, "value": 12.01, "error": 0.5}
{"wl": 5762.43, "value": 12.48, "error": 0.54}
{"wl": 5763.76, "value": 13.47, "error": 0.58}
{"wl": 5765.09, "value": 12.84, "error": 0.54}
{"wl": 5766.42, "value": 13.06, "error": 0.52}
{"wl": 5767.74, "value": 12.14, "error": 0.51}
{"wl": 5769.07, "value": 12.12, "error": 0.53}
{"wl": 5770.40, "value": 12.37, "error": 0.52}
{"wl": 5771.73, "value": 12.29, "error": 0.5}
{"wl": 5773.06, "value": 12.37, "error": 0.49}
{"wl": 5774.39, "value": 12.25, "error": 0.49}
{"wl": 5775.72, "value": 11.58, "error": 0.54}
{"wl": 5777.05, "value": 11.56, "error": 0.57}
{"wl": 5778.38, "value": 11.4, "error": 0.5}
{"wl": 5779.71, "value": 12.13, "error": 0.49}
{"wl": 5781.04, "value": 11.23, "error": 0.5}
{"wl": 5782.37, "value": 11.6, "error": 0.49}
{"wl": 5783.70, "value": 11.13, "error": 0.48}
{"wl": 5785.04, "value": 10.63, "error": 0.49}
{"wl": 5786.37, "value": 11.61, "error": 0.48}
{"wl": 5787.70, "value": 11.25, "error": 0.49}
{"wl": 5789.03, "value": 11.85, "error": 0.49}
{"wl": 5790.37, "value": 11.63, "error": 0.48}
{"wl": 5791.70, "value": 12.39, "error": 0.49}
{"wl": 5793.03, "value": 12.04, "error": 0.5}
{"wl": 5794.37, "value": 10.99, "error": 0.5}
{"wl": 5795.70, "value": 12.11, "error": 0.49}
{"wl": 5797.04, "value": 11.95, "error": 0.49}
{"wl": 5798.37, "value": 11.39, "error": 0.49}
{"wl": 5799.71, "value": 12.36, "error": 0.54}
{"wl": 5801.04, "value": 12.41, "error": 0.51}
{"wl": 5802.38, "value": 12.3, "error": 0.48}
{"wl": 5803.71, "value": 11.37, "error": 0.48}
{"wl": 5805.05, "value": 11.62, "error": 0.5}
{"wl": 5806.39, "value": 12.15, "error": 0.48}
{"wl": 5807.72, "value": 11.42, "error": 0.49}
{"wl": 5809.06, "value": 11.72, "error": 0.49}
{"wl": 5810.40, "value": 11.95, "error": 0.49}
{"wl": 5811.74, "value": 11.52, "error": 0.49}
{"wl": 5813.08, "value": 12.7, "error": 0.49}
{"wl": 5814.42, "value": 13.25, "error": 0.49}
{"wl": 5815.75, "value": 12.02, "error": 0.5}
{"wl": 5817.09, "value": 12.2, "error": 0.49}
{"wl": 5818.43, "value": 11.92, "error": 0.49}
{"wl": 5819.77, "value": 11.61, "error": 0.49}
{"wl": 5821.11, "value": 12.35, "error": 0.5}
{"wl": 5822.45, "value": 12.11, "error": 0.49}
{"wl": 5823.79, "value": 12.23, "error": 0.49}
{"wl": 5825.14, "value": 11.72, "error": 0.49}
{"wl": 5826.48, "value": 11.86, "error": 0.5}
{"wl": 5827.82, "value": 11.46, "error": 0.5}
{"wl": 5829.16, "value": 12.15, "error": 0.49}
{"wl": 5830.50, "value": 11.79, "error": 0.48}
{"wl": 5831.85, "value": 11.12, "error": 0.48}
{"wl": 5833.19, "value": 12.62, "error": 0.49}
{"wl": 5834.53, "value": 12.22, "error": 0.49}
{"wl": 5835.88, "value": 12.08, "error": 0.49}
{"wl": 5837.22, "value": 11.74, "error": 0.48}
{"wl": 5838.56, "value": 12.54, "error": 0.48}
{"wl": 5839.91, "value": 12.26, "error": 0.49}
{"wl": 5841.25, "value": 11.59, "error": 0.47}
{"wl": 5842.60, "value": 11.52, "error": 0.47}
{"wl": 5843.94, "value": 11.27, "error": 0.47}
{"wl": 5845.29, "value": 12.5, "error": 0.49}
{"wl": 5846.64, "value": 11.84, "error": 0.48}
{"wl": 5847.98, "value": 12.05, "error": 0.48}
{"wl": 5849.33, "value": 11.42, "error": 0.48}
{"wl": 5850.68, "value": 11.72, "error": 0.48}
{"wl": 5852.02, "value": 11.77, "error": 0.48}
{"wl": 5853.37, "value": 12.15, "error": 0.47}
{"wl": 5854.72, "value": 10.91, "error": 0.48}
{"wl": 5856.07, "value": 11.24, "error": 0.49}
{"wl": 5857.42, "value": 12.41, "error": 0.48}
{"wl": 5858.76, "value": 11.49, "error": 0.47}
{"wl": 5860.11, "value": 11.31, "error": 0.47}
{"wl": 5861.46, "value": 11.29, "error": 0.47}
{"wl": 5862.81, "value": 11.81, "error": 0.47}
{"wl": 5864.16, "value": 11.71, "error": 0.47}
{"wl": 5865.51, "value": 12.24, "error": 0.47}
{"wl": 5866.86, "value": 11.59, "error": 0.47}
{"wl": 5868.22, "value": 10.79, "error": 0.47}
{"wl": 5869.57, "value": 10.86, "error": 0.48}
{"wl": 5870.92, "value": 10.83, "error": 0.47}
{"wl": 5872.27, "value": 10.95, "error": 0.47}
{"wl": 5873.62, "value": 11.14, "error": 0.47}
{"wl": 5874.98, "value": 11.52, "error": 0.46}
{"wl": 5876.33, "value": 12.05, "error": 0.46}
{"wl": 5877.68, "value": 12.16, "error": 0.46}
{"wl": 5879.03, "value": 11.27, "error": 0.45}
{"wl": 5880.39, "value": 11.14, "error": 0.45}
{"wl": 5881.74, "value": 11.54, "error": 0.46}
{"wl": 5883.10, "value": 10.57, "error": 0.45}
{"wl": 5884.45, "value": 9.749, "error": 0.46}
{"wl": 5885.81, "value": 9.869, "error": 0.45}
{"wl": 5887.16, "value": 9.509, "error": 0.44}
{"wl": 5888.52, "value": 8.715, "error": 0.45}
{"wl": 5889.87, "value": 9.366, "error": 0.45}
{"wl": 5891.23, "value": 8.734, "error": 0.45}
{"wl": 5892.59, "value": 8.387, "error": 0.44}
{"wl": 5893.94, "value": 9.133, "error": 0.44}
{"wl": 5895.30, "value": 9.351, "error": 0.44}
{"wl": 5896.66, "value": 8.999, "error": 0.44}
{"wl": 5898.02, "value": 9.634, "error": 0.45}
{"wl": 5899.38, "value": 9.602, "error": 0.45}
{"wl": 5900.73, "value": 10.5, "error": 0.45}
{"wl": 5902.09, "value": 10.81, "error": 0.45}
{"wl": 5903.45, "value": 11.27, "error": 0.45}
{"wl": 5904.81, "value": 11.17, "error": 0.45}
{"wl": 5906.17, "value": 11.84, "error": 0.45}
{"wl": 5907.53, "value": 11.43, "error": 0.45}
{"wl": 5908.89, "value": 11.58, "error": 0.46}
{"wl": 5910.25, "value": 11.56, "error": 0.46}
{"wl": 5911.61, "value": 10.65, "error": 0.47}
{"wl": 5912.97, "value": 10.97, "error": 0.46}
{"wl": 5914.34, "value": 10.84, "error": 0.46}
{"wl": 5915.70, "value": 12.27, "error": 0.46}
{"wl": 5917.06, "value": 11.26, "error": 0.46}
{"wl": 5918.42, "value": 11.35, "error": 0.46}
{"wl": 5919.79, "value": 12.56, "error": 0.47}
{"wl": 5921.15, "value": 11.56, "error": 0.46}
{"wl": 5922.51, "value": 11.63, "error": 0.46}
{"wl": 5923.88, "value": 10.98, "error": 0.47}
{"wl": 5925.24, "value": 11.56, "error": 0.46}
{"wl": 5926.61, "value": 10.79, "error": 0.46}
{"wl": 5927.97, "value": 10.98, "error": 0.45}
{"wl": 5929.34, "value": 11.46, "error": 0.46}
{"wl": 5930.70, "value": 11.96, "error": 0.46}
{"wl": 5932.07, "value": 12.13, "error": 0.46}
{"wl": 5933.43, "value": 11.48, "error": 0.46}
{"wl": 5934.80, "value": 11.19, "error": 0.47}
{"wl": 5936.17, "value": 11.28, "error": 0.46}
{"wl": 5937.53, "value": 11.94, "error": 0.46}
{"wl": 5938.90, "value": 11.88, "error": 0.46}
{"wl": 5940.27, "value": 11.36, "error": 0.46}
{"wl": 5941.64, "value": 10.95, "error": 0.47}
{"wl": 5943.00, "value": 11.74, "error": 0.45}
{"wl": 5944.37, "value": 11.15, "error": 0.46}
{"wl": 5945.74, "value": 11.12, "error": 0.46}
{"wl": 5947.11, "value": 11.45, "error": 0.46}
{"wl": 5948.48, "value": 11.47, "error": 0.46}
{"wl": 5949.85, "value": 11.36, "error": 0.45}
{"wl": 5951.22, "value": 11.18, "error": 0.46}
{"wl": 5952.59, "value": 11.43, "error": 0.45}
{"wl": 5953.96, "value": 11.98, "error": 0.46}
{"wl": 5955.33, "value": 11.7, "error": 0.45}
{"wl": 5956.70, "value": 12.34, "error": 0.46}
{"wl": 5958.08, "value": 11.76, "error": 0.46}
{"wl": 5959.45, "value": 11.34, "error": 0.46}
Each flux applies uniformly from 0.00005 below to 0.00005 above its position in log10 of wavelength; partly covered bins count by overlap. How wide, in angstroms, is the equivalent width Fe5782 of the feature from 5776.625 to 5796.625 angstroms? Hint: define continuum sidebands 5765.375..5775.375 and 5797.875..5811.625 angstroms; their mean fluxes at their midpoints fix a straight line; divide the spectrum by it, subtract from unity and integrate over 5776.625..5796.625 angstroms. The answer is 0.9 angstroms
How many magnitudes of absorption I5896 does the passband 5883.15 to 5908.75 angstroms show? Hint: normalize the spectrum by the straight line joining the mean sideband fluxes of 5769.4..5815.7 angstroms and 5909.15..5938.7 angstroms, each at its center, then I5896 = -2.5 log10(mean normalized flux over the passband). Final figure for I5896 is 0.161 mag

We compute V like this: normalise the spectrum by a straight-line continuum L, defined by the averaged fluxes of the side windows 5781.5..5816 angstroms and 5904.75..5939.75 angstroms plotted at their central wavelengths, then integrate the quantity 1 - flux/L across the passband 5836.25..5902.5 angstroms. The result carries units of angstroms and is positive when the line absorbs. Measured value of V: 3.7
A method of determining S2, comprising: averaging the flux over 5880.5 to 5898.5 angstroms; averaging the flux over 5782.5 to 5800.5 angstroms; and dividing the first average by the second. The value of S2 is 0.8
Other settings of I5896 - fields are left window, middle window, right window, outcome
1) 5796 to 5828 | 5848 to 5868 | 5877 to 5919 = -0.04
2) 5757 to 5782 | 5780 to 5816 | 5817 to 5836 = 0.02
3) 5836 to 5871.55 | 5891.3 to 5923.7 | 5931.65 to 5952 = 0.07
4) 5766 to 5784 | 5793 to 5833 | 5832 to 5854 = 0.00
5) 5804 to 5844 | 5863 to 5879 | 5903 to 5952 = 0.03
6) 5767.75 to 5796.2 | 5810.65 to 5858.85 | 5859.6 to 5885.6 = -0.04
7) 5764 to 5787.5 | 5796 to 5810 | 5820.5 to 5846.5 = 0.00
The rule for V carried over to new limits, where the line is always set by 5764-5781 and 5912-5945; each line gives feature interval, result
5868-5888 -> 1.33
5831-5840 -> -0.14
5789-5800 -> 0.21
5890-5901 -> 2.24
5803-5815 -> 0.05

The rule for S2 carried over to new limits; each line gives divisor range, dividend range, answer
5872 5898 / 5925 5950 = 1.12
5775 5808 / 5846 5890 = 0.96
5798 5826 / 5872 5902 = 0.85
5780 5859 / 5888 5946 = 0.92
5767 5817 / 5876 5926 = 0.90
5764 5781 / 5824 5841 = 0.98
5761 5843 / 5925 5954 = 0.96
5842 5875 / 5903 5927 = 0.99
